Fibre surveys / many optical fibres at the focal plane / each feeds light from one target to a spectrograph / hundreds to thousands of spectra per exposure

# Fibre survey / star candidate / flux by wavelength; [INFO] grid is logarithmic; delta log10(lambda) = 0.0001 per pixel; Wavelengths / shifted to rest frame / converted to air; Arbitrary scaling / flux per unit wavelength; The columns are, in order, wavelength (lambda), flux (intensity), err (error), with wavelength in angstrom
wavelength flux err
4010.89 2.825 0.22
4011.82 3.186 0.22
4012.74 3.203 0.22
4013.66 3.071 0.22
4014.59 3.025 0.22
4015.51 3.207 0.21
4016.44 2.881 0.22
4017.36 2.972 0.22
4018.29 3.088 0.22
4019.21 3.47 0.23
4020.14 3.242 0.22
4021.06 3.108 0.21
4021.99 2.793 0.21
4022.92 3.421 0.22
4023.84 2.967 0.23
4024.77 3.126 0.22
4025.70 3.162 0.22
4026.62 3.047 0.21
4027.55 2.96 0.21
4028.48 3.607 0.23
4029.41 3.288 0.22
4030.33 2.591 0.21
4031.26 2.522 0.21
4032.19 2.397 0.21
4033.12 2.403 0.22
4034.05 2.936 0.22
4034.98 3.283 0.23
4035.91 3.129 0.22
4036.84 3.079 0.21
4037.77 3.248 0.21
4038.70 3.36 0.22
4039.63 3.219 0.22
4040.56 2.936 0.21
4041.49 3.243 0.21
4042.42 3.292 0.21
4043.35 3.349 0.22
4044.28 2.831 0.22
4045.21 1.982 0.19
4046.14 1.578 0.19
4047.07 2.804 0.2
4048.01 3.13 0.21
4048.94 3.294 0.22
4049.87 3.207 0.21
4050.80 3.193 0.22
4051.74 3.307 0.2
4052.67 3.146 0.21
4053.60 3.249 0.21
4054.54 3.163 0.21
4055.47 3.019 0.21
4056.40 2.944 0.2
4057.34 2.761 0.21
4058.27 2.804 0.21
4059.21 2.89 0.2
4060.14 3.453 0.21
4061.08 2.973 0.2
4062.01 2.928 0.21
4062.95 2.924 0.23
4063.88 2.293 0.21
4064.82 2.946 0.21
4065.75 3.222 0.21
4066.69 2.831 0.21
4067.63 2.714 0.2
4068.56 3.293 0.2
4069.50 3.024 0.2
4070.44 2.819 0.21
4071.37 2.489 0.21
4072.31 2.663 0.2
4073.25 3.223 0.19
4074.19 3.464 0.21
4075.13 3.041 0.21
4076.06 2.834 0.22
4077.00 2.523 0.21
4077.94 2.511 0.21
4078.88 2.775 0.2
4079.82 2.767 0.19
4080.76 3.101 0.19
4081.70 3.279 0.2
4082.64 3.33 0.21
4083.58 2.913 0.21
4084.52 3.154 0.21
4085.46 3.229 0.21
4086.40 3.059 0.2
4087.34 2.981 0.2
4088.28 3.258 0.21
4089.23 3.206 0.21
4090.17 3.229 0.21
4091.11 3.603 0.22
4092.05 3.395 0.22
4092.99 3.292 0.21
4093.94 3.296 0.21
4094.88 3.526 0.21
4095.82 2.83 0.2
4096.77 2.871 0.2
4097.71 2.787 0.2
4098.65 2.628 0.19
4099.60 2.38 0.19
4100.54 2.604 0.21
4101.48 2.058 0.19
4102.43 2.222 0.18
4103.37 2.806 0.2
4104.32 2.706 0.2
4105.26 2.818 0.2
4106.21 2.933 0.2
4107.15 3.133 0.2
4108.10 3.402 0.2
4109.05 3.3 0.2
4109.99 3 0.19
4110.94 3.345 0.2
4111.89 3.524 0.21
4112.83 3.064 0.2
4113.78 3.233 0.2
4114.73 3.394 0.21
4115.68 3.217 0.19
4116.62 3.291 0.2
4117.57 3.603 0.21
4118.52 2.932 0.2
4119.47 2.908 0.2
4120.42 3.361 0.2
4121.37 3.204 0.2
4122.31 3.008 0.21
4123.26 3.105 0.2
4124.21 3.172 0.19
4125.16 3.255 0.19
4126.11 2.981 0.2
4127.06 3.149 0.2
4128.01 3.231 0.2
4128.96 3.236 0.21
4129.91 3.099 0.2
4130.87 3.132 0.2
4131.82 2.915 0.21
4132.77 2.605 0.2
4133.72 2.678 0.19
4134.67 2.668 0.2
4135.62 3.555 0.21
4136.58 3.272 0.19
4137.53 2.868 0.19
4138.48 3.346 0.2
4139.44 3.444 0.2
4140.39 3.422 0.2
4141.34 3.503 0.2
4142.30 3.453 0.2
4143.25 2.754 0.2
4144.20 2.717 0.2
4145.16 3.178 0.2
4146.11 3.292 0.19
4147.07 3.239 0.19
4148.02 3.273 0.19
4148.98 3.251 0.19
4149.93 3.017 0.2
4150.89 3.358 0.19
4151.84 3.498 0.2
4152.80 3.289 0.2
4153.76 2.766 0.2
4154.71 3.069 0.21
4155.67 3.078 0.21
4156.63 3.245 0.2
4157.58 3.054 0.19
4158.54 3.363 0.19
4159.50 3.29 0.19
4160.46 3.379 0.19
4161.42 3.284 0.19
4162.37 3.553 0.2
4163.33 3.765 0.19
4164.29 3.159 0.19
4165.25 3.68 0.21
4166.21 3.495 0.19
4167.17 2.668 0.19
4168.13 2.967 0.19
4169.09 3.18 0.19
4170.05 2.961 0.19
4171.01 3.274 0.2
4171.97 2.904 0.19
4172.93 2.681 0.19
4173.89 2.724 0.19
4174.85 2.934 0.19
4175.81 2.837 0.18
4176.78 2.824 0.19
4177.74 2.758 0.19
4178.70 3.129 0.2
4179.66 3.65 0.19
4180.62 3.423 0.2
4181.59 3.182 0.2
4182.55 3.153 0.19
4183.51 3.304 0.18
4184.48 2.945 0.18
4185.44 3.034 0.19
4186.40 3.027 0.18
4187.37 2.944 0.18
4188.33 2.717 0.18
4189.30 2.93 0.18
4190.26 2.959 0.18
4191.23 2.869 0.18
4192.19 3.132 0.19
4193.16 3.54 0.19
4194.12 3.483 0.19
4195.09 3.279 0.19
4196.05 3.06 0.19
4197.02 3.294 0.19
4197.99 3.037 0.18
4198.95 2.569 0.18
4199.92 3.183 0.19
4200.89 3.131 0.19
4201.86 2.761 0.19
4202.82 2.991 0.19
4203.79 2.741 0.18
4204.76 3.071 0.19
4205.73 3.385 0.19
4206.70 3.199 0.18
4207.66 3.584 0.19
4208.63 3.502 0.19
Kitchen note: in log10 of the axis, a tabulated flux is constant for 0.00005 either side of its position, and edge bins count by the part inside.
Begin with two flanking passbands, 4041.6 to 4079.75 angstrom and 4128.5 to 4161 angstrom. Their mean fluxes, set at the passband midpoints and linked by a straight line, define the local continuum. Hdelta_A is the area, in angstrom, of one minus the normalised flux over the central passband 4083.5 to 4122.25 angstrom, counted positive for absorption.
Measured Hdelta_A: -0.34 angstrom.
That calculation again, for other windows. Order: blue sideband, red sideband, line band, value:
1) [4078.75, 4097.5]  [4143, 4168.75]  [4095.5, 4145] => 2.20 angstrom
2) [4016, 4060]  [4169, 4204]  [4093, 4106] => 1.15 angstrom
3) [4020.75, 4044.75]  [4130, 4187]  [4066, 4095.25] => 0.25 angstrom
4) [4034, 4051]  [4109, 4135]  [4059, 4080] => 1.03 angstrom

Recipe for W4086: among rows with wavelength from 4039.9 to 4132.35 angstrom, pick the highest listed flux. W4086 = 3.603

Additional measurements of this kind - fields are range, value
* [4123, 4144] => 3.555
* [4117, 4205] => 3.765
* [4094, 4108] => 3.526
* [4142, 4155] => 3.498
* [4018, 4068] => 3.607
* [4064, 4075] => 3.464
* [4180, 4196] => 3.54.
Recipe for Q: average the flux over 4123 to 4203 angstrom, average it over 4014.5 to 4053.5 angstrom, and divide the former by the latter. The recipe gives 1.03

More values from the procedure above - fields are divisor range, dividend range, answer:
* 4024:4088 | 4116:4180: 1.06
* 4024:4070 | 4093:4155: 1.03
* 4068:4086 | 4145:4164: 1.10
